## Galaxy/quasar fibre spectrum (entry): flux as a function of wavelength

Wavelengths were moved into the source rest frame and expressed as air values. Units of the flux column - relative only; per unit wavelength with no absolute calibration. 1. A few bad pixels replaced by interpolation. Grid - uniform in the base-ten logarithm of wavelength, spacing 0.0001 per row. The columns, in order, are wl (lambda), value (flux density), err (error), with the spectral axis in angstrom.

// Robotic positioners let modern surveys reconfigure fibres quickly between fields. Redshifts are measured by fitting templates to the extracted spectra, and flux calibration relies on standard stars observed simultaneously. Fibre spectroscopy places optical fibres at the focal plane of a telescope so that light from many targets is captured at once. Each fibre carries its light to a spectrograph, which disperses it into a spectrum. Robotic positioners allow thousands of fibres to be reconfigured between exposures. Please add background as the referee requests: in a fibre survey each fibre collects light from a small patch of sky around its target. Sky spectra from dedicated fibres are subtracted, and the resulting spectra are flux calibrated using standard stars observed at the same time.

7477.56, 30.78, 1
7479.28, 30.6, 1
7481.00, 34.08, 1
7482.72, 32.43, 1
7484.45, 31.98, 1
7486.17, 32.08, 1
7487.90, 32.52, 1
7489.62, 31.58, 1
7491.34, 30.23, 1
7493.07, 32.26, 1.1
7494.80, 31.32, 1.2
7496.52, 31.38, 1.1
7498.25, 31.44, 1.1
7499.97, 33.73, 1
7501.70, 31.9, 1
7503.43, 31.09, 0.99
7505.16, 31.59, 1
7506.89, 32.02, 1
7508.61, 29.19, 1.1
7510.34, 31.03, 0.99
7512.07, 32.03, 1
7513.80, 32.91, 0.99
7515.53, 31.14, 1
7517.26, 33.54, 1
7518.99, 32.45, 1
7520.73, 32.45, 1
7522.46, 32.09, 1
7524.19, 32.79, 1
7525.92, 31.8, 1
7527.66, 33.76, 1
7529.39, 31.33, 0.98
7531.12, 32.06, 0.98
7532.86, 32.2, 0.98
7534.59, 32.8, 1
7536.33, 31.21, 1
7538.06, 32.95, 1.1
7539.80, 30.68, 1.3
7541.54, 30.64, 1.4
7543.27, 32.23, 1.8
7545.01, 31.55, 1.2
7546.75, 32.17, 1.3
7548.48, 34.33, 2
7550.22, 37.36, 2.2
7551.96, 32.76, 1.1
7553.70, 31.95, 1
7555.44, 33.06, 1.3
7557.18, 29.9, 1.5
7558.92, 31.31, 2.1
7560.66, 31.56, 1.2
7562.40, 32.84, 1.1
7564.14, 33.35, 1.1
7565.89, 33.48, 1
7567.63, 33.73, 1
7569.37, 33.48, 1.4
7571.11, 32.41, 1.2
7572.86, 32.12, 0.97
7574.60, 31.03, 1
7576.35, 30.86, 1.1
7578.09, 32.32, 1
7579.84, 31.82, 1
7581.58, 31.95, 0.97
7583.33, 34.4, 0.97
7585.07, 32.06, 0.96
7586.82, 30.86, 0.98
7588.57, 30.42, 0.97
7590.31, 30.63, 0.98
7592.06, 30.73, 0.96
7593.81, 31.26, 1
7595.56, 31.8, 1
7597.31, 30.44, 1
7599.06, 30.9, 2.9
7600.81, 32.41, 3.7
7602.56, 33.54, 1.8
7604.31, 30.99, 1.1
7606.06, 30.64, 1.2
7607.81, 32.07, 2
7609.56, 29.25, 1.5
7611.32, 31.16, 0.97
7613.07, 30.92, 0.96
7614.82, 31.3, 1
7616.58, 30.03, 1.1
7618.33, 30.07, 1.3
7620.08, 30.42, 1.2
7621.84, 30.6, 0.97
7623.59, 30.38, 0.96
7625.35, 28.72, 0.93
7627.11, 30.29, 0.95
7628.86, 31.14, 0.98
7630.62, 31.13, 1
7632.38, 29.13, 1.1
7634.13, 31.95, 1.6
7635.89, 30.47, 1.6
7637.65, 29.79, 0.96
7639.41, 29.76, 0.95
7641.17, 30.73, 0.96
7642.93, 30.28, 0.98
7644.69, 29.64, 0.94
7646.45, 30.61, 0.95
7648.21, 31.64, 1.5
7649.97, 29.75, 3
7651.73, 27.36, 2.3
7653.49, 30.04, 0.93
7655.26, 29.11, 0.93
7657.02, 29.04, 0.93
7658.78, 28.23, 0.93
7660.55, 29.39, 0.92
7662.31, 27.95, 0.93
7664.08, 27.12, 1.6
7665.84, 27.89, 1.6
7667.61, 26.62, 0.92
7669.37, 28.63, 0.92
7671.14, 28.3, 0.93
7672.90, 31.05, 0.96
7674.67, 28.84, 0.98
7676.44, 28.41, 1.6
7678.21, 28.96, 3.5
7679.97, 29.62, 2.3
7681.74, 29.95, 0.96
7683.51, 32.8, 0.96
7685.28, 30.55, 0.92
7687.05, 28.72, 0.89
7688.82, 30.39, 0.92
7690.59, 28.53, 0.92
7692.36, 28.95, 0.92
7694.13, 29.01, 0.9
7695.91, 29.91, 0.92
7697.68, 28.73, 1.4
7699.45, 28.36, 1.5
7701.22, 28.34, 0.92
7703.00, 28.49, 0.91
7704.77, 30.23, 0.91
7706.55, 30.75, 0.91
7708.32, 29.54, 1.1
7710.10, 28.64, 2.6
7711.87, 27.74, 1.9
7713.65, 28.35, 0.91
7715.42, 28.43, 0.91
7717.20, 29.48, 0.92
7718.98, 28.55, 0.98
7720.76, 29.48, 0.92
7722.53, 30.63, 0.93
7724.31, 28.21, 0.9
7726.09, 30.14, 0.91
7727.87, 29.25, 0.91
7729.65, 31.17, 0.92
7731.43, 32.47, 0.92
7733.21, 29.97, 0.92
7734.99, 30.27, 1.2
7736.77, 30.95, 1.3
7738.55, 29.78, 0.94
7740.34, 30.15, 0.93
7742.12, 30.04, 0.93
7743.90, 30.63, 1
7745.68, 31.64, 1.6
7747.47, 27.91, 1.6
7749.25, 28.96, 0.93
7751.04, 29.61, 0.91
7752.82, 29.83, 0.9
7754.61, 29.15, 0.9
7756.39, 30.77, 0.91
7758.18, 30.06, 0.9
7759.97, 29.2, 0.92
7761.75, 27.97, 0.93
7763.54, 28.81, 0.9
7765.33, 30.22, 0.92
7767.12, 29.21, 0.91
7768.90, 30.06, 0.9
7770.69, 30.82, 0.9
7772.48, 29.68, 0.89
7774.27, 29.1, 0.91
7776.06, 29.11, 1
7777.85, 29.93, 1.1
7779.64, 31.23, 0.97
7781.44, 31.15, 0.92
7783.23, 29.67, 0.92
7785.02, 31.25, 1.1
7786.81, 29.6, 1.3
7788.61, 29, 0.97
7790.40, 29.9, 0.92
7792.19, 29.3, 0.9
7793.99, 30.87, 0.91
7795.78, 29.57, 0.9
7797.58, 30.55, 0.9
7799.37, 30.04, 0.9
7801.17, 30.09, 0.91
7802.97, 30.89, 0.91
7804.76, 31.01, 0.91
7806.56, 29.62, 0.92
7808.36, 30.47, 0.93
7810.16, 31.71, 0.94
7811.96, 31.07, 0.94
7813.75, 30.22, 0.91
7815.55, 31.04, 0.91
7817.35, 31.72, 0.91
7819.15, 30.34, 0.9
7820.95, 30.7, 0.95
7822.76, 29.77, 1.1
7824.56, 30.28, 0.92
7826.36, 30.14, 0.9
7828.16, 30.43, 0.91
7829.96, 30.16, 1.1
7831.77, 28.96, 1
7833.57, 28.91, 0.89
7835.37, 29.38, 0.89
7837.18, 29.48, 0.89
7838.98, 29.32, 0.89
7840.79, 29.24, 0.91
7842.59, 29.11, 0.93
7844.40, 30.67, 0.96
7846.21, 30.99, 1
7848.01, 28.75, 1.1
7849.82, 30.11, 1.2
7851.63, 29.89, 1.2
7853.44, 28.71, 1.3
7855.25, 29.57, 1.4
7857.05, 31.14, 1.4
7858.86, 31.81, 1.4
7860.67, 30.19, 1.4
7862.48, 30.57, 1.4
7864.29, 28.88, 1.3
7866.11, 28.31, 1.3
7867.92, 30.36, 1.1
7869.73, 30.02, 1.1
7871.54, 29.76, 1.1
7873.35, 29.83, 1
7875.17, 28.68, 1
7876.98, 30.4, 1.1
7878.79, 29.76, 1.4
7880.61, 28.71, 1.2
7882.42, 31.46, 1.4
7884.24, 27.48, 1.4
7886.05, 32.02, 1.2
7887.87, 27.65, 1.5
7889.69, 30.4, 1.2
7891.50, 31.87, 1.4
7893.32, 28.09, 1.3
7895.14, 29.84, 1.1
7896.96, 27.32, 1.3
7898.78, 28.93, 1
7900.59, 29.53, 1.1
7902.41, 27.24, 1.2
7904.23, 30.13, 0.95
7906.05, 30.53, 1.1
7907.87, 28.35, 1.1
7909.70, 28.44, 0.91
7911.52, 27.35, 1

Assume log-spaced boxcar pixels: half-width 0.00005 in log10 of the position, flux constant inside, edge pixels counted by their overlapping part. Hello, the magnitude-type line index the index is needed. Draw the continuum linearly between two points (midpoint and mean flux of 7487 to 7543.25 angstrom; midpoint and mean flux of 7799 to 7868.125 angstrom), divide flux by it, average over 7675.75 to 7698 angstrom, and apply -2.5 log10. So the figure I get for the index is 0.05 mag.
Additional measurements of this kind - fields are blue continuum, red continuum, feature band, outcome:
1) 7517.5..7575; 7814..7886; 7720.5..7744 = 0.02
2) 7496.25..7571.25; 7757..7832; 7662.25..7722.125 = 0.07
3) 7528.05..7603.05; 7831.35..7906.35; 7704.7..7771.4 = 0.04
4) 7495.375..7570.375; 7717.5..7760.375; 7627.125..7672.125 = 0.05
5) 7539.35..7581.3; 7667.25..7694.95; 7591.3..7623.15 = 0.01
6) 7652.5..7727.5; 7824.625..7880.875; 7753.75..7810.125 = -0.02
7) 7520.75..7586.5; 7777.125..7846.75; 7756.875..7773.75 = 0.04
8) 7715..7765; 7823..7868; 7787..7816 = -0.02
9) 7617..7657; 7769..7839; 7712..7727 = 0.04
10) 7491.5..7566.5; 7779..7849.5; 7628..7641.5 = 0.03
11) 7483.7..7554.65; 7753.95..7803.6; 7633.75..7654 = 0.03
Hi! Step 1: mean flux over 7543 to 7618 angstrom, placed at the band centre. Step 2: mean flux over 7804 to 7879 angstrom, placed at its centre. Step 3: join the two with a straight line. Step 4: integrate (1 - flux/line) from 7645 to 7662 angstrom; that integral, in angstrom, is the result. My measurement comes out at 1.1 angstrom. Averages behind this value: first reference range 31.9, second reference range 30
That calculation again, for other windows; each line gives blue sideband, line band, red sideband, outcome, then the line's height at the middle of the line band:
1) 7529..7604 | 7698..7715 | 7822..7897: 1.1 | 31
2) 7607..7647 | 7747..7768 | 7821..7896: 0.5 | 30.1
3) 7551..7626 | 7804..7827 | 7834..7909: -0.5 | 30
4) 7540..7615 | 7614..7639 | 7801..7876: 1.0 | 31.6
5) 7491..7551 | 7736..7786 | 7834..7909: 0.8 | 30.4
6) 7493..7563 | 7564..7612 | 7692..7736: -0.8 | 31.2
